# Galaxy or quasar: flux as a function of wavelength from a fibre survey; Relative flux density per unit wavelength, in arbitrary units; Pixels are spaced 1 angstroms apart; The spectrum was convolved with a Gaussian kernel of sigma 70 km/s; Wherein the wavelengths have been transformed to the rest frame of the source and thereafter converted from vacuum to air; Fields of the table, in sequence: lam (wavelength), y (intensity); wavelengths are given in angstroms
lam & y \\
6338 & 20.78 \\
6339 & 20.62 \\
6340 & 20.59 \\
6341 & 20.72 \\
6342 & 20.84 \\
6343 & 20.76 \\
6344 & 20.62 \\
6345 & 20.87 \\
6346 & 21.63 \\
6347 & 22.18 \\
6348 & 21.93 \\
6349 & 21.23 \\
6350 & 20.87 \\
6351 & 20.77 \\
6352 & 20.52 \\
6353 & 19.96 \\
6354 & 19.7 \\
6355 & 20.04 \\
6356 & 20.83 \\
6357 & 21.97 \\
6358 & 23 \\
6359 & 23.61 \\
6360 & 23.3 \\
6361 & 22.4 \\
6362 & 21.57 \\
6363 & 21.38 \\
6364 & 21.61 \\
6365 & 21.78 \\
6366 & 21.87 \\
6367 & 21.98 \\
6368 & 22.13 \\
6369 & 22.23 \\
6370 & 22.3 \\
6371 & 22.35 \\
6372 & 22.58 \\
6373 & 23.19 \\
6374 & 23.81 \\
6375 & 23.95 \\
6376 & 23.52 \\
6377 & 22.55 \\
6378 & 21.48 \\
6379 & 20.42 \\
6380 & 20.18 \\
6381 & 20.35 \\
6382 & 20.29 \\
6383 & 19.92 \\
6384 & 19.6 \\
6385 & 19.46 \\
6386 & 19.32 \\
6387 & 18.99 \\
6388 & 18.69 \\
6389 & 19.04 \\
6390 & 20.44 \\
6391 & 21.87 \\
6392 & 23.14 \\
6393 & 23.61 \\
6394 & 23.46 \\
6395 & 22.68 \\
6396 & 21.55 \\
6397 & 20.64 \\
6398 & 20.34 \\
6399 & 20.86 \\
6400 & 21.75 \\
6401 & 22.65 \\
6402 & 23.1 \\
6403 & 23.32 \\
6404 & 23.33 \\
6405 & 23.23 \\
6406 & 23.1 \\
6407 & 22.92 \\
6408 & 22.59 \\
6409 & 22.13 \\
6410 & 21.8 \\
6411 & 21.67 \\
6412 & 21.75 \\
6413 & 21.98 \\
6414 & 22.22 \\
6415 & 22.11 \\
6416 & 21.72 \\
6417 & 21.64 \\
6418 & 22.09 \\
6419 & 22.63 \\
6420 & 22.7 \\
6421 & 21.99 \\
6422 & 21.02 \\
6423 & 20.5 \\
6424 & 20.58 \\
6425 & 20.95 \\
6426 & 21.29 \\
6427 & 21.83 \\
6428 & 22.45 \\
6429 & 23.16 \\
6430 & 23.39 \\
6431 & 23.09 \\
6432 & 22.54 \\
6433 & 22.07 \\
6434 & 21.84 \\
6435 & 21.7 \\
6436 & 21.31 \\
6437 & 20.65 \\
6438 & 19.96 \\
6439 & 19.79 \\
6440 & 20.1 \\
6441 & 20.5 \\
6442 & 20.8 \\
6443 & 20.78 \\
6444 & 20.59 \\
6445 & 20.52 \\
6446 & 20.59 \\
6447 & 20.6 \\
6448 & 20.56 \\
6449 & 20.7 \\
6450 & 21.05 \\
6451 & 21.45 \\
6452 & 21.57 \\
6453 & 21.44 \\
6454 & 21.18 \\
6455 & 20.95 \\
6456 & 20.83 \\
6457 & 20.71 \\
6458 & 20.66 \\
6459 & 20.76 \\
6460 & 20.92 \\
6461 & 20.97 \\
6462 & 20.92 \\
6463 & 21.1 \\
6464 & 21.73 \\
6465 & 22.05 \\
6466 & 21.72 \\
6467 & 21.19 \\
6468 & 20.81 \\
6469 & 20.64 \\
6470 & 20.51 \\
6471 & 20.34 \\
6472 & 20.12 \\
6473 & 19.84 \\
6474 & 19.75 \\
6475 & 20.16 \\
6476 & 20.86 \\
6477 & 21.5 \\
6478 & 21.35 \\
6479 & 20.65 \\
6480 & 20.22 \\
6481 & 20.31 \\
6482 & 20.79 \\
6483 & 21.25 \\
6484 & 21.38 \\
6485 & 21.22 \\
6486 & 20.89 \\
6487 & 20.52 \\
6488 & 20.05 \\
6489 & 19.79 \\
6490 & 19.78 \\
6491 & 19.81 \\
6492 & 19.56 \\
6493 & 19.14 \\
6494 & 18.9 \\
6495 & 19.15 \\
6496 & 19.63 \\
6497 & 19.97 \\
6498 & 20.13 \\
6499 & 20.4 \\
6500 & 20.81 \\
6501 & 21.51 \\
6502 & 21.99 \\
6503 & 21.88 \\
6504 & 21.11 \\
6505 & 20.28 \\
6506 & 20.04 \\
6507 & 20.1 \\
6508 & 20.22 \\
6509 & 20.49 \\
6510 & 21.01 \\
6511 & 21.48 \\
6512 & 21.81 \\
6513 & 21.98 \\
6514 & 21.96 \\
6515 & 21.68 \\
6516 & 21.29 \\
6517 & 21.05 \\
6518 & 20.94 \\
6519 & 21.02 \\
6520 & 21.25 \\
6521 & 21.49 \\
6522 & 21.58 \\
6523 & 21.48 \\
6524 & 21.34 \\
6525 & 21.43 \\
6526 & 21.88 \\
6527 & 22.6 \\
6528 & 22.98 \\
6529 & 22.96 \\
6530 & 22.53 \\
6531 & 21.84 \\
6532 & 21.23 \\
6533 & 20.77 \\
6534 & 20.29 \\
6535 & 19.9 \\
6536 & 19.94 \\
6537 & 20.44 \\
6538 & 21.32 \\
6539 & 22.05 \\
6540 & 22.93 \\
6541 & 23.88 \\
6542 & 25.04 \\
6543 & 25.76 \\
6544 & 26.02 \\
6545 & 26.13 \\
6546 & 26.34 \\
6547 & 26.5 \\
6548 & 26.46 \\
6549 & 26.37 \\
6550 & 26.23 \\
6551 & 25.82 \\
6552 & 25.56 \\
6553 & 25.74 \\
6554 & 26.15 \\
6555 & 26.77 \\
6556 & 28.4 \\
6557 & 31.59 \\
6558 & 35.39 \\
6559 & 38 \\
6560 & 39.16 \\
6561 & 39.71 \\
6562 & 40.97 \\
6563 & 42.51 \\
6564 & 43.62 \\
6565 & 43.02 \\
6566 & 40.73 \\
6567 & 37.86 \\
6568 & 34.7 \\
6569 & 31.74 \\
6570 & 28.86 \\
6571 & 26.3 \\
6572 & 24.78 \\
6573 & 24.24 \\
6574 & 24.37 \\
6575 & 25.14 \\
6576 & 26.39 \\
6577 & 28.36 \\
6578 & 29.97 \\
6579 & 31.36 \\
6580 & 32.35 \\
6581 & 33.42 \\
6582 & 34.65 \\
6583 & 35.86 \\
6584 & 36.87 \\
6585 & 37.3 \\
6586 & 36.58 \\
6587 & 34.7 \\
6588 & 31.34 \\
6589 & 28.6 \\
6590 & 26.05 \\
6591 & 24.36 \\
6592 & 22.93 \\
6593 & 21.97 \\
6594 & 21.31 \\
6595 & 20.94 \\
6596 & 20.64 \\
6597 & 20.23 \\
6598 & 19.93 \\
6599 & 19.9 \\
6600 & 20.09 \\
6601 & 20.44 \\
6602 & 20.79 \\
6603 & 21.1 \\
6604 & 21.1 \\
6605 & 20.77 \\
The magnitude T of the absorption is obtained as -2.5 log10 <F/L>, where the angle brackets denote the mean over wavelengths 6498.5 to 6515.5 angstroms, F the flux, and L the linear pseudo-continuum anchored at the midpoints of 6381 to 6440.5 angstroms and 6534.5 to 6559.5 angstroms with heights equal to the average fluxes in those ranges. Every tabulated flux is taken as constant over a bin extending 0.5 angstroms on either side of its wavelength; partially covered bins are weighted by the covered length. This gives 0.17 mag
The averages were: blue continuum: 21.6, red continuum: 25.9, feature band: 21.1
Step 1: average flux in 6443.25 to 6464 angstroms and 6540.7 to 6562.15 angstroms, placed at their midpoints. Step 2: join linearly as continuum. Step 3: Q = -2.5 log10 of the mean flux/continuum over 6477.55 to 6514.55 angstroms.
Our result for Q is 0.19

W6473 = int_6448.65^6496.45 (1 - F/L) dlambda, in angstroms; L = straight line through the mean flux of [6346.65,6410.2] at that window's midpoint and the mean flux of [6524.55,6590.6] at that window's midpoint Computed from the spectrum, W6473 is 8.92 angstroms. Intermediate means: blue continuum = 21.7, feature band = 20.6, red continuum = 28.8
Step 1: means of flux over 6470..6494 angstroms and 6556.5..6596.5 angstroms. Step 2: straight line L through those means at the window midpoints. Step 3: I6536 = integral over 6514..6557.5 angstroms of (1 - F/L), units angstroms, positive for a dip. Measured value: 5.6 angstroms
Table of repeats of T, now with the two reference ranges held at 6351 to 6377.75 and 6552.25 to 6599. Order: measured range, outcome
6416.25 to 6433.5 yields 0.12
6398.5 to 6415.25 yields 0.07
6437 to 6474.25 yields 0.23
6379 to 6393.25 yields 0.13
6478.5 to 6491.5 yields 0.30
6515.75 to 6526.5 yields 0.31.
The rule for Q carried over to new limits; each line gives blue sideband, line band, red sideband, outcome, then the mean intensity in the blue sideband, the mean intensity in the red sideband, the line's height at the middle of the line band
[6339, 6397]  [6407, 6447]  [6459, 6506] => -0.029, 21.4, 20.6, 21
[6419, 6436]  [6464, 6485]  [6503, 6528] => 0.040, 21.9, 21.3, 21.6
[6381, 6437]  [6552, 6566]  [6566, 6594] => -0.210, 21.7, 30.1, 29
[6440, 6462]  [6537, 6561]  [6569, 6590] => 0.034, 20.8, 30.5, 28.2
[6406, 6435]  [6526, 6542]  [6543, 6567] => 0.363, 22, 32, 30.5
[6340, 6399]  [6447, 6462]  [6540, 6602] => 0.177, 21.4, 29.2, 24.7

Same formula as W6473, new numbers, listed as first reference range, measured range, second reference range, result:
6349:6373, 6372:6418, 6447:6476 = -0.62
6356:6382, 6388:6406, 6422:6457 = -0.18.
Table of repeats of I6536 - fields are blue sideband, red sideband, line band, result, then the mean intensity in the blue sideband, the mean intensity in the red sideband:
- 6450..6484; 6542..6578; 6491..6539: 9.06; 20.9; 30.6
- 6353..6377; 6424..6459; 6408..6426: -0.19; 22.2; 21.2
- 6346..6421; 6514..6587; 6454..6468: 1.93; 21.7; 27.7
